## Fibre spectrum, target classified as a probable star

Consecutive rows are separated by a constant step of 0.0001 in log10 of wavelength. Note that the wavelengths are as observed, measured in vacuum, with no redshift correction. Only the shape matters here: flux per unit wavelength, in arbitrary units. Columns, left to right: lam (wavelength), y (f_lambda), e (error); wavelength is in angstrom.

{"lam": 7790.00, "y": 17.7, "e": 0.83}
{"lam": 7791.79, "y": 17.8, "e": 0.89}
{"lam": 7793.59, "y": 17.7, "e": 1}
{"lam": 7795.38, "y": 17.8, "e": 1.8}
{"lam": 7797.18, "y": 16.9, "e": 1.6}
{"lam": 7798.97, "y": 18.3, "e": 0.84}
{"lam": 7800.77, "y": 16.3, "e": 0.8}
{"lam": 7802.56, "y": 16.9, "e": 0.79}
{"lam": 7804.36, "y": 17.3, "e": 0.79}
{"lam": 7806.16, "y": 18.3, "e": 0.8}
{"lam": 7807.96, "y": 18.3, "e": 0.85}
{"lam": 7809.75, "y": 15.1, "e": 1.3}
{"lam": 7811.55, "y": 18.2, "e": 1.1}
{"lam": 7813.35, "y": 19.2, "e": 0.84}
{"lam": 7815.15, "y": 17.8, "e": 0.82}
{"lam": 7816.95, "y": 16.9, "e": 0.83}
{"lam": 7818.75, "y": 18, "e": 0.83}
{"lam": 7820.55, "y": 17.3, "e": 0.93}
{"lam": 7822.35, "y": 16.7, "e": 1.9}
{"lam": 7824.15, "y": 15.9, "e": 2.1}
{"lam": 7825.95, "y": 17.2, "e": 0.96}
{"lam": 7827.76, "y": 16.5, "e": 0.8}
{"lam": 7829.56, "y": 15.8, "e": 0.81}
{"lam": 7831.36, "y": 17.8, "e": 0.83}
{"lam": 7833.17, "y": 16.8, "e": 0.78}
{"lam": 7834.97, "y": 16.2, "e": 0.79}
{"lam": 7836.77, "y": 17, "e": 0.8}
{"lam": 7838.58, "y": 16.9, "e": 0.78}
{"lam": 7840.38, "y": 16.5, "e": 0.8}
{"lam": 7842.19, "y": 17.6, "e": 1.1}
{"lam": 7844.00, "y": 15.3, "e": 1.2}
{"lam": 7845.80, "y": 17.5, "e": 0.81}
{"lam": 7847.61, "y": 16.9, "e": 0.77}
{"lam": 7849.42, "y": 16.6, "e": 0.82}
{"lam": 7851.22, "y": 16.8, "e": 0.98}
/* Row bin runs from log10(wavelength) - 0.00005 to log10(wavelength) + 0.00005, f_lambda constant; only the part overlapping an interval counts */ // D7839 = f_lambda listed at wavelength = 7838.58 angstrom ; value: 16.9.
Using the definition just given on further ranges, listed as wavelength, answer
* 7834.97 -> 16.2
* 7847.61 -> 16.9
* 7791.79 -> 17.8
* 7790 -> 17.7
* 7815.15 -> 17.8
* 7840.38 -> 16.5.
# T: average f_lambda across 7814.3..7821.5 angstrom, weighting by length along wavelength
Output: 17.5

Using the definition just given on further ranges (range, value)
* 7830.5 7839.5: 16.9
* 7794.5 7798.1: 17.4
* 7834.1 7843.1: 16.8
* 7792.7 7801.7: 17.4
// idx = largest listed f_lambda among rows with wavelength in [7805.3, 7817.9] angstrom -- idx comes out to 19.2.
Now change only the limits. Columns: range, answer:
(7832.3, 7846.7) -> 17.6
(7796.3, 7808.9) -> 18.3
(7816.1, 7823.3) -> 18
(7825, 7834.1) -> 17.8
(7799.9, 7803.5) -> 16.9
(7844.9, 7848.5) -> 17.5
